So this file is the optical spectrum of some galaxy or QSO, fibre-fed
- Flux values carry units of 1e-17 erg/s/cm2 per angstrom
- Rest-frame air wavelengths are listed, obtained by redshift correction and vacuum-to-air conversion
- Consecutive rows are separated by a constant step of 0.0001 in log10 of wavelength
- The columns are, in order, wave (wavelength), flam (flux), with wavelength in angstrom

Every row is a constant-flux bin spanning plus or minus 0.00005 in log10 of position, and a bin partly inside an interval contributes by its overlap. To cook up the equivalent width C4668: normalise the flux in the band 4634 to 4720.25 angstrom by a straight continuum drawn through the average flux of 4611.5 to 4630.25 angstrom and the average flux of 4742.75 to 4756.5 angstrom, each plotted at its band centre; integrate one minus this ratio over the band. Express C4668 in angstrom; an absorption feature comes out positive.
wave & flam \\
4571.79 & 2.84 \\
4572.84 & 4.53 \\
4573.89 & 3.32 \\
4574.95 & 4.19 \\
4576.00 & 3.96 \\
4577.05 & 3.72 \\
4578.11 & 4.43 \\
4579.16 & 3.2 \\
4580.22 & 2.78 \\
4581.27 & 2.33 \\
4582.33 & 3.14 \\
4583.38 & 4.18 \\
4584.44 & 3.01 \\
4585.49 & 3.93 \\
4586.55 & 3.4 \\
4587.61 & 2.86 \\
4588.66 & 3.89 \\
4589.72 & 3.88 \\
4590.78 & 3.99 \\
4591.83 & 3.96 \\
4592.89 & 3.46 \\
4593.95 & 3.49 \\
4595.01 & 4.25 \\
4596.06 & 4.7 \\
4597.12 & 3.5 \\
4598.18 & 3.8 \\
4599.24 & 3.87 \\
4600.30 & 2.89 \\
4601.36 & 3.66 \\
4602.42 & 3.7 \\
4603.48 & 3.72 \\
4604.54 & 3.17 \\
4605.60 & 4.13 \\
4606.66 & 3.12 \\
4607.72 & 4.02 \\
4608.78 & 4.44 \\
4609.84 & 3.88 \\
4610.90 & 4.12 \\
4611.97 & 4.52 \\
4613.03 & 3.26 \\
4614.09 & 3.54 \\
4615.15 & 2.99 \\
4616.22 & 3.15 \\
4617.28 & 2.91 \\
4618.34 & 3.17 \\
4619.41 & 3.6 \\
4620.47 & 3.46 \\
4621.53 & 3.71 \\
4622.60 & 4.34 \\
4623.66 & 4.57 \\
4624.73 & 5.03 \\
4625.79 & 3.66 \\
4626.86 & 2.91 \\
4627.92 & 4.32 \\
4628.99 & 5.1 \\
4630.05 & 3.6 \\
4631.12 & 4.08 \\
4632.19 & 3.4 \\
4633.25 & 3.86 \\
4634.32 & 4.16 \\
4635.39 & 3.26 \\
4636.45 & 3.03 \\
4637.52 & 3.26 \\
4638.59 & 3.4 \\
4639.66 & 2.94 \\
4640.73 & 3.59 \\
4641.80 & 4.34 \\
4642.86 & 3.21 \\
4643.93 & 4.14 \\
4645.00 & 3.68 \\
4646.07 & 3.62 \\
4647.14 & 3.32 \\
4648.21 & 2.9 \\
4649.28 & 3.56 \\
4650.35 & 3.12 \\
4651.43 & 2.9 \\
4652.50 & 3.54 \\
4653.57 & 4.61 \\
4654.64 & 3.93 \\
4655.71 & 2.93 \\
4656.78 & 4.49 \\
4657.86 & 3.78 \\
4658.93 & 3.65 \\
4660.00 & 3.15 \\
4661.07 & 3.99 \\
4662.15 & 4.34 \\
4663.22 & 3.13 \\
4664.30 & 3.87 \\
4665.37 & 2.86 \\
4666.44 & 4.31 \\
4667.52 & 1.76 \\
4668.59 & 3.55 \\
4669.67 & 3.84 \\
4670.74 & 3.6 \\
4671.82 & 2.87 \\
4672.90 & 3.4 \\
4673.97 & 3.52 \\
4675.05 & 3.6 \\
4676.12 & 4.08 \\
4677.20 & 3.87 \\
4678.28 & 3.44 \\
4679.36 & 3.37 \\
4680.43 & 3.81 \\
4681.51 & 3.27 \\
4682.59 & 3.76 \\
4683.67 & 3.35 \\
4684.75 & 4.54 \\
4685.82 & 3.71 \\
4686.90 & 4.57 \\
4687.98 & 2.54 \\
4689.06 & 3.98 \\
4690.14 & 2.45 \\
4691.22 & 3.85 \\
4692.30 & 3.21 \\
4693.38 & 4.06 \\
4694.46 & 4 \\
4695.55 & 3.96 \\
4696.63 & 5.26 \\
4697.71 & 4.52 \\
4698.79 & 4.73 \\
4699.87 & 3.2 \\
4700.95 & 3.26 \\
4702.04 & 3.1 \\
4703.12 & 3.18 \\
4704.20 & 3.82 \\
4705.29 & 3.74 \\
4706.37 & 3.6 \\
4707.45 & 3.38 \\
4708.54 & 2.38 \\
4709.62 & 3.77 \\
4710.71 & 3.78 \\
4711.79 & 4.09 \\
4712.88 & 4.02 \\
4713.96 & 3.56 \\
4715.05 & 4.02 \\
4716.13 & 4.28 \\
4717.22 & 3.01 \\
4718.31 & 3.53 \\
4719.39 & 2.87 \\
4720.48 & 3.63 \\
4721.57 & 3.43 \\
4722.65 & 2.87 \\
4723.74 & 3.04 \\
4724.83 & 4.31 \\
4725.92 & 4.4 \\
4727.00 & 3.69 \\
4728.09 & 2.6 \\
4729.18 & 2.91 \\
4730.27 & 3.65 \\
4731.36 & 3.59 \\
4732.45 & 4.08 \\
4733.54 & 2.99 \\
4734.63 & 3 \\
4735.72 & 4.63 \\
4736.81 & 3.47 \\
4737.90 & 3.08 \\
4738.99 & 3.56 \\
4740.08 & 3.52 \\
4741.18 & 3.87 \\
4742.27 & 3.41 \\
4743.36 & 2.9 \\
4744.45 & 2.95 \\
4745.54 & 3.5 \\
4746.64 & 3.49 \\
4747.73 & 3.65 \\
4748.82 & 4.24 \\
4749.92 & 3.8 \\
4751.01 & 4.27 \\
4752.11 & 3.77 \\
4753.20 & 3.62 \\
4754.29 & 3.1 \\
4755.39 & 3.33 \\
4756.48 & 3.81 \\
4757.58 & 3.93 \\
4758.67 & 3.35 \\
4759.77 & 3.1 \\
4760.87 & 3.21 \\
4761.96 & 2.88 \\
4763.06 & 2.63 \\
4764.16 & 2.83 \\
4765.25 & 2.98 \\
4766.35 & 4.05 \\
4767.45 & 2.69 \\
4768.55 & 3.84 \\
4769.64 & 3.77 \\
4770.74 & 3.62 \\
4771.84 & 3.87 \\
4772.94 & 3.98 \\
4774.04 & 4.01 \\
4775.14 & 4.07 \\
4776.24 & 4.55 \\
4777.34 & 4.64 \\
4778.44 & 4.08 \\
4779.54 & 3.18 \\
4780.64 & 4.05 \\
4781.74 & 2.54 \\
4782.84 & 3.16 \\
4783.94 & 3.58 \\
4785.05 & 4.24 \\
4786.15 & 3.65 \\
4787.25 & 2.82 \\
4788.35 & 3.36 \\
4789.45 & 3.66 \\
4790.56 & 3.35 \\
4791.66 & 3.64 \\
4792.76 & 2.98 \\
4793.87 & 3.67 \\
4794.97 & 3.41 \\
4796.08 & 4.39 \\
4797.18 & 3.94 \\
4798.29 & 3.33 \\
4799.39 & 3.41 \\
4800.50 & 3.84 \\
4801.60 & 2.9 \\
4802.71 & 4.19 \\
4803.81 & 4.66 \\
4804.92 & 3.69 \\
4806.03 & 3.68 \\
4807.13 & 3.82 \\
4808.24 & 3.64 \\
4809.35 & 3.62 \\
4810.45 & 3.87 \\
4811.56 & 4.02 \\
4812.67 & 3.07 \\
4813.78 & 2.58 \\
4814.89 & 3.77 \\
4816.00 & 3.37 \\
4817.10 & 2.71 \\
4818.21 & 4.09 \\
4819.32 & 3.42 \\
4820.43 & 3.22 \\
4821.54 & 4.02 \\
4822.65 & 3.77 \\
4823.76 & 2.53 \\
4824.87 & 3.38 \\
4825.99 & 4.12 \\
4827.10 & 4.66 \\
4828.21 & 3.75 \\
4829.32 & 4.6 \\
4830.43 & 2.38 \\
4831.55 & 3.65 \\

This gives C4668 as 1.9 angstrom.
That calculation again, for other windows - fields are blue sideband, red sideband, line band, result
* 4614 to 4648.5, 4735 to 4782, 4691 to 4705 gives -0.9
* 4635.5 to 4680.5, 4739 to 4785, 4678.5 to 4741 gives -1.2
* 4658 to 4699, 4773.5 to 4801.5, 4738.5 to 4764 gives 1.3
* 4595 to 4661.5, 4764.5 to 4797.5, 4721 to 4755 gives 1.2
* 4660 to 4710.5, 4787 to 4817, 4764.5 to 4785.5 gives -0.8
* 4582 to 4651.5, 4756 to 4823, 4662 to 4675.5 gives 0.9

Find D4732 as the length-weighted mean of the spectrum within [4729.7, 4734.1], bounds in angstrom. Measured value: 3.57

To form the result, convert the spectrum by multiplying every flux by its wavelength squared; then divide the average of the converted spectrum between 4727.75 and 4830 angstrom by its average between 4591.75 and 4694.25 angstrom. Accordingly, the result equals 1.04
